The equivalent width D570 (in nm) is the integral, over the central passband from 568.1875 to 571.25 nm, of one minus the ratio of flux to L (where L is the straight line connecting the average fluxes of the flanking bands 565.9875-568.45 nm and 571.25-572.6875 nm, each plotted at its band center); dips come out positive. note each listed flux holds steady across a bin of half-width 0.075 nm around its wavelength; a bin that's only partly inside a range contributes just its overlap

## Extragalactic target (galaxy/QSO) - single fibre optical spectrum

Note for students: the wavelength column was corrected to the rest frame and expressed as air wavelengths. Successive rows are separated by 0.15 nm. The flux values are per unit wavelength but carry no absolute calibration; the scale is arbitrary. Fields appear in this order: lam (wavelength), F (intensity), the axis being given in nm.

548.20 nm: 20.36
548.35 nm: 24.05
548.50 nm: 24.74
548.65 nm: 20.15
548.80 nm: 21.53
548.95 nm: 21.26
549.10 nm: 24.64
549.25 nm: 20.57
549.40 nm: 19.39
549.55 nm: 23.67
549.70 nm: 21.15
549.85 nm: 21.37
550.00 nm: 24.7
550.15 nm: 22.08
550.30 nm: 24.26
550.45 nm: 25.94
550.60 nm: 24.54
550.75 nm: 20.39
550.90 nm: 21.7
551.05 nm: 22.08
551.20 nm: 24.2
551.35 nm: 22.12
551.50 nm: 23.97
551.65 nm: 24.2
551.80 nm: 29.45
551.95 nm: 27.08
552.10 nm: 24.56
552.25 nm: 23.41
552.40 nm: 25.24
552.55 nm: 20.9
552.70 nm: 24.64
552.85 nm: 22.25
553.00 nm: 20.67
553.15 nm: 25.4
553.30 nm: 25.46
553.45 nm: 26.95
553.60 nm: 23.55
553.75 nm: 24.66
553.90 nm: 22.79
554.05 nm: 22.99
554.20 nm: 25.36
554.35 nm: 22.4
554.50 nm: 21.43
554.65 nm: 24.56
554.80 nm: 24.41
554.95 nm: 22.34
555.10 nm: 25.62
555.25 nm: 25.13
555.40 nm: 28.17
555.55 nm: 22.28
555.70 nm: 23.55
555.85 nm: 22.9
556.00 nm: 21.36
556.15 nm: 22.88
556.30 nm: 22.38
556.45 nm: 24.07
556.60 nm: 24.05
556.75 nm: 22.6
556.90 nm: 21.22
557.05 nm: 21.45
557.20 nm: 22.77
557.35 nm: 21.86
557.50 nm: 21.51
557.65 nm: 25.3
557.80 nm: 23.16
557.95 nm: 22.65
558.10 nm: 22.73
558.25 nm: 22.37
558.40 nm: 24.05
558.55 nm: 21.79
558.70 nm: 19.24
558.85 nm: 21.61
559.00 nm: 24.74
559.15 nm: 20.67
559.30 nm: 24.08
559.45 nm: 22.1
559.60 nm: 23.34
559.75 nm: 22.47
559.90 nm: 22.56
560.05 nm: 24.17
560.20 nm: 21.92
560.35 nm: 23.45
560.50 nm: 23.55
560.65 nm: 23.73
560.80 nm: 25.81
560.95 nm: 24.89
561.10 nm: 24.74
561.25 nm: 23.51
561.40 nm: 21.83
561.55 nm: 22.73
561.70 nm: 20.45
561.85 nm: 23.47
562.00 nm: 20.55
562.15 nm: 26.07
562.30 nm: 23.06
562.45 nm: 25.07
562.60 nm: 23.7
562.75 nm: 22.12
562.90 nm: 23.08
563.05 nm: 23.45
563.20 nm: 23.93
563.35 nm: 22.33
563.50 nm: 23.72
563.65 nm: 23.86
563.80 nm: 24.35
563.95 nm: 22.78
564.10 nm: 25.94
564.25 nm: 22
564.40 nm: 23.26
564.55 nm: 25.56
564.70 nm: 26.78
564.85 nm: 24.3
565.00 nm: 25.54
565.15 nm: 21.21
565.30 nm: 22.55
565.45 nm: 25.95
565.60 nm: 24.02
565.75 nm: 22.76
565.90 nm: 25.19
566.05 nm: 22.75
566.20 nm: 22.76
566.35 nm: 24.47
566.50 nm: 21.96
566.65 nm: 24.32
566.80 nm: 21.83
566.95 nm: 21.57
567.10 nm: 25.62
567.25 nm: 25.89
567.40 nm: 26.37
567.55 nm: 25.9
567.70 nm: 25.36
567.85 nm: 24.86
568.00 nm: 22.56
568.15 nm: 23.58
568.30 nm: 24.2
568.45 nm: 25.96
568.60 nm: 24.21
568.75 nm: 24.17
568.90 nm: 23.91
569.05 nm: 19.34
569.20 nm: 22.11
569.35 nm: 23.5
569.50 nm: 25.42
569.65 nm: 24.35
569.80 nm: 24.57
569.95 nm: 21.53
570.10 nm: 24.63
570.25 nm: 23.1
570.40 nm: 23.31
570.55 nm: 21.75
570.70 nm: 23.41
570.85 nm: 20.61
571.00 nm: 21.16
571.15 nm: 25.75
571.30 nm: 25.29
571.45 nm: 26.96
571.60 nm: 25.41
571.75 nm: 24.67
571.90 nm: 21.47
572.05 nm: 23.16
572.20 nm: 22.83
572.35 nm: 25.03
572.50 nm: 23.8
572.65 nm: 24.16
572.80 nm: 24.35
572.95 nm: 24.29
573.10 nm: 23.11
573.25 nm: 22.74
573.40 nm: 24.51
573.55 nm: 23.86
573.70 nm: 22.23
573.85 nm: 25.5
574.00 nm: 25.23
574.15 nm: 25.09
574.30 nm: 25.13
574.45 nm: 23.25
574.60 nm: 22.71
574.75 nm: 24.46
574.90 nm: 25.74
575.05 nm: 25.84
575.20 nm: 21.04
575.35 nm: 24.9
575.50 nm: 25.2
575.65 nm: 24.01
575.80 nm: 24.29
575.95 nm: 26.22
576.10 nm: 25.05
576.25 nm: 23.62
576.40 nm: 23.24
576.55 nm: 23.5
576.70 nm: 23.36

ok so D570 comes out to 0.10 nm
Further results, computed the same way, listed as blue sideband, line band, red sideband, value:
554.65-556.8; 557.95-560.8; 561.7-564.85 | 0.11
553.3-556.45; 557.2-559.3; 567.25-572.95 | 0.12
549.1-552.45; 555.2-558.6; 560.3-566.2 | 0.08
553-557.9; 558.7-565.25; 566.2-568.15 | 0.13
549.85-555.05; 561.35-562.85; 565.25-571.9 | 0.06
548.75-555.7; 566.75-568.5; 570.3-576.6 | -0.04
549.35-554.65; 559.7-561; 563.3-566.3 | 0.01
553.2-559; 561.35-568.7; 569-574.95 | -0.08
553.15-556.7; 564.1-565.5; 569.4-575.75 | -0.02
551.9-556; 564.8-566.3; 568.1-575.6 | 0.01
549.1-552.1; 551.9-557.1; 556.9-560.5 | -0.15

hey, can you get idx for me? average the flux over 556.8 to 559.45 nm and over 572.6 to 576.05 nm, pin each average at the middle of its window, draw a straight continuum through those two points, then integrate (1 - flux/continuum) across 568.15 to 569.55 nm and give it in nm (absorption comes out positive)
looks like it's 0.00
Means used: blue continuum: 22.4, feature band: 23.6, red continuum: 24.3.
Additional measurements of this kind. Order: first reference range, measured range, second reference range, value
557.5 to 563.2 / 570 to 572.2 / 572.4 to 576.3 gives 0.038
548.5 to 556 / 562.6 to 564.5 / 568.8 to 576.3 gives 0.021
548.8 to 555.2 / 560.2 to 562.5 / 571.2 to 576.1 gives 0.038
